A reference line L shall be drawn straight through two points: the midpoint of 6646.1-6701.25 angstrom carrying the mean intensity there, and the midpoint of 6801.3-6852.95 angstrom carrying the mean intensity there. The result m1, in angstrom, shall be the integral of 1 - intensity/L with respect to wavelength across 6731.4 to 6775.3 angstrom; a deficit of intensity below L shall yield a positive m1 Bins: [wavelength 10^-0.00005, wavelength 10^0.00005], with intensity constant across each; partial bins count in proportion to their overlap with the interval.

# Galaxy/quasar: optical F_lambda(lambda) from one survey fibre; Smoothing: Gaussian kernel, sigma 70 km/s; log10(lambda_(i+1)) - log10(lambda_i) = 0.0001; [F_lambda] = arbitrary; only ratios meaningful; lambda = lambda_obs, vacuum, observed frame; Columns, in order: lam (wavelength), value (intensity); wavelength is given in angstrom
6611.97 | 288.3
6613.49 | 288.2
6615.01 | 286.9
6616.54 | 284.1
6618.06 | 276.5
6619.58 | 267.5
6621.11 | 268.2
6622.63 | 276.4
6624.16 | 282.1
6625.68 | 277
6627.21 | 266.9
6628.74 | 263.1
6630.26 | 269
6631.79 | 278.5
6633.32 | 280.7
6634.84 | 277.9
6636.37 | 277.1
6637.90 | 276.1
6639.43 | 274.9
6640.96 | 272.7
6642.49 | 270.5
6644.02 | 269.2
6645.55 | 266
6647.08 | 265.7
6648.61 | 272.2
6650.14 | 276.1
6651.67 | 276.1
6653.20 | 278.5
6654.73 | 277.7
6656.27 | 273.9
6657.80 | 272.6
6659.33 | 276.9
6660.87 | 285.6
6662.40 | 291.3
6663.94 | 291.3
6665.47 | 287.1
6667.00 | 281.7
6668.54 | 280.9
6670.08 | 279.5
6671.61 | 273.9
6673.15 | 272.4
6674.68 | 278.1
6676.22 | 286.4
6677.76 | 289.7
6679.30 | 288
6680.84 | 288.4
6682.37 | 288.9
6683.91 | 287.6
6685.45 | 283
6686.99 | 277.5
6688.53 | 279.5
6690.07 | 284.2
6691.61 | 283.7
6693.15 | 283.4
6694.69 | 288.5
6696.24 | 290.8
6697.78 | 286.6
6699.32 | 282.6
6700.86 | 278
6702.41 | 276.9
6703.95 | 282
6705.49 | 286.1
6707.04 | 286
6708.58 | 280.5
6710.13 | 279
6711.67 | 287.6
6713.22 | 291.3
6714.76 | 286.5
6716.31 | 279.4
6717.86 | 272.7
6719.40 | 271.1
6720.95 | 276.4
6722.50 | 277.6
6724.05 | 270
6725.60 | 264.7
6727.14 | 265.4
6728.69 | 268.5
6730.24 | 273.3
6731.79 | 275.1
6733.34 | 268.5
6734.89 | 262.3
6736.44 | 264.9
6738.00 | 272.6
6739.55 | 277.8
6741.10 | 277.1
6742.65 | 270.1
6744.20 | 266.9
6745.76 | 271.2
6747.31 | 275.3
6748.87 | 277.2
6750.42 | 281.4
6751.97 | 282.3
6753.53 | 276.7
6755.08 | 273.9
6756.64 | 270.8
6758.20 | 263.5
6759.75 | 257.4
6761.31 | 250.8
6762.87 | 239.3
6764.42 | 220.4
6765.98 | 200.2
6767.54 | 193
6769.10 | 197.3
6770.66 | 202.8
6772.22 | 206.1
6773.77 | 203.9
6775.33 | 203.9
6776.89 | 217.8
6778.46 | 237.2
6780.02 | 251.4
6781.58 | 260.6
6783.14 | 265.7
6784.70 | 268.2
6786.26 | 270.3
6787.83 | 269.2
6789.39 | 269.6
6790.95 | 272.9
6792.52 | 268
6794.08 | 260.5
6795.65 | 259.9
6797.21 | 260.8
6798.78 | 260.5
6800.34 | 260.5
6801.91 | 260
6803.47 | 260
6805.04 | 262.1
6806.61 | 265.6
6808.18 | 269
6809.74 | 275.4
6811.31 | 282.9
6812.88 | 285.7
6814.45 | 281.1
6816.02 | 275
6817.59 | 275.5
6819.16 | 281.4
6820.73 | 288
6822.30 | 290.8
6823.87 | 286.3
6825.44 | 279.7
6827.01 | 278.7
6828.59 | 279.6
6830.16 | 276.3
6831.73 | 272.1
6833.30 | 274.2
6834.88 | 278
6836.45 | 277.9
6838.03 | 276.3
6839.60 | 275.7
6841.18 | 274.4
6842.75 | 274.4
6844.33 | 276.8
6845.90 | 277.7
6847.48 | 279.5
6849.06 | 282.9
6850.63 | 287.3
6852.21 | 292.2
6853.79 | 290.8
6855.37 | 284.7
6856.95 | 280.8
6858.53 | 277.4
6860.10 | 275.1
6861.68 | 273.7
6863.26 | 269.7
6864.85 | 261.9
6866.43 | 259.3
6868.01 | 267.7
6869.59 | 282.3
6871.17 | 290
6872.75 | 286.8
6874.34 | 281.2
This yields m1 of 4.4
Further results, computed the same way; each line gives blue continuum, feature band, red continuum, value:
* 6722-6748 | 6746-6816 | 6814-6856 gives 5.29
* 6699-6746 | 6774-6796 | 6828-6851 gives 1.79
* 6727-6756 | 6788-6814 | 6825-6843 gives 0.74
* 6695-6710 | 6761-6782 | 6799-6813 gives 4.16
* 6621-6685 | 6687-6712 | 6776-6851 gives -0.66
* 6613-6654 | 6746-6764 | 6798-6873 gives 0.56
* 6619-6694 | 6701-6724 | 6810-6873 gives -0.18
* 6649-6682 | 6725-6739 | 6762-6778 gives -1.97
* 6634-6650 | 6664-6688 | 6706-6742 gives -0.83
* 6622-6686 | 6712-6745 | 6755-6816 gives -1.32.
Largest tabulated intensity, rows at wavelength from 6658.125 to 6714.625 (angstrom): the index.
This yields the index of 291.3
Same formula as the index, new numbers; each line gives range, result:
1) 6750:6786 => 282.3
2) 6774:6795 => 272.9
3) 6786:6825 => 290.8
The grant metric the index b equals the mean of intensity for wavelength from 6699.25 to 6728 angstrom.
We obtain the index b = 279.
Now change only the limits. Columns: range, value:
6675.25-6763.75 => 277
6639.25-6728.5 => 280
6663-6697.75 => 284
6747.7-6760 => 274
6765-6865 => 264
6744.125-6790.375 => 247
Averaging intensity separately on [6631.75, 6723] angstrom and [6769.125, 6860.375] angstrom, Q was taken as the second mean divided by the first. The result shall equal 1.0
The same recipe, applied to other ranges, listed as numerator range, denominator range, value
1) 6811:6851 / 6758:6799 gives 1.16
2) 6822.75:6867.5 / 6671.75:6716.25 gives 0.98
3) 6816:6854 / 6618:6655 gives 1.02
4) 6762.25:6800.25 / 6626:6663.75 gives 0.88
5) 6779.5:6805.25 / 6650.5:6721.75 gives 0.93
